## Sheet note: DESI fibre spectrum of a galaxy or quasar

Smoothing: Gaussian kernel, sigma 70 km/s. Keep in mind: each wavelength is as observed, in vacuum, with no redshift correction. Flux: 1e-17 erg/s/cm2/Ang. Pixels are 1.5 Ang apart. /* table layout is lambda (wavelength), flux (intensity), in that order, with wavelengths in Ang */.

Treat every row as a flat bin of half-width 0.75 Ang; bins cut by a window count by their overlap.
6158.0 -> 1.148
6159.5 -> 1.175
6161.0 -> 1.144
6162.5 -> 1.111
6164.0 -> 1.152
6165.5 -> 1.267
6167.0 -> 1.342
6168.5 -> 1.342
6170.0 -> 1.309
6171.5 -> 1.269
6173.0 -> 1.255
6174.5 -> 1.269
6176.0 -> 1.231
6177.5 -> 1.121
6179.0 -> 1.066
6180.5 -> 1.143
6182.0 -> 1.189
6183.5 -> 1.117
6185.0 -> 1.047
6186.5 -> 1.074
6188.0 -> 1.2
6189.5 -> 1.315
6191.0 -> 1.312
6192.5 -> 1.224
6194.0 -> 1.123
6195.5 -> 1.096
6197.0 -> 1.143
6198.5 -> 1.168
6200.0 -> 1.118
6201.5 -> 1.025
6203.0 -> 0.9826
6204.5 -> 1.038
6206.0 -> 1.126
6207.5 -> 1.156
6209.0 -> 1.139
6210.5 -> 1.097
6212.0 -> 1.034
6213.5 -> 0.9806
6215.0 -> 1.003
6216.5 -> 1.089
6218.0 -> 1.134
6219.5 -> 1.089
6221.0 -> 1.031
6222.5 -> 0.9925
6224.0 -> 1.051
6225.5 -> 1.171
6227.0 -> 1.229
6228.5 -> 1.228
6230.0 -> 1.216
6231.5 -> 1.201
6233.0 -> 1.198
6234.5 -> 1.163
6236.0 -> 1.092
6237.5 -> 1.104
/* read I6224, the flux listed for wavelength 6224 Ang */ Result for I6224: 1.051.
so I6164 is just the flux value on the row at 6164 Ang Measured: 1.152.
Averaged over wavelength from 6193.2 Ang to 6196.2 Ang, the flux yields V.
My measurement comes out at 1.11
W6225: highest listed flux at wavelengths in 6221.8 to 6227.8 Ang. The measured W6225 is 1.229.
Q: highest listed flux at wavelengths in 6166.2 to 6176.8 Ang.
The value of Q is 1.342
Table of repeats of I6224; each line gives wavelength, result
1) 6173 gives 1.255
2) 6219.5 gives 1.089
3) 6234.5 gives 1.163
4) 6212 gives 1.034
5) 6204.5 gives 1.038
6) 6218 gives 1.134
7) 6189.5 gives 1.315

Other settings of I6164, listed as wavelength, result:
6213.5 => 0.9806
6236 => 1.092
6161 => 1.144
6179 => 1.066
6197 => 1.143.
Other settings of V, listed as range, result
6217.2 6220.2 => 1.11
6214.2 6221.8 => 1.07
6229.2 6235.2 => 1.2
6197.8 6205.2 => 1.07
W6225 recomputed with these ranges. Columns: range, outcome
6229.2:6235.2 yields 1.216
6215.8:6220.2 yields 1.134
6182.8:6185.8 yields 1.117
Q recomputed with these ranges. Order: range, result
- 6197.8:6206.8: 1.168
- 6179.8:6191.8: 1.315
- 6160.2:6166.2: 1.267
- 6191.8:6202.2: 1.224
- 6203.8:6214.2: 1.156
